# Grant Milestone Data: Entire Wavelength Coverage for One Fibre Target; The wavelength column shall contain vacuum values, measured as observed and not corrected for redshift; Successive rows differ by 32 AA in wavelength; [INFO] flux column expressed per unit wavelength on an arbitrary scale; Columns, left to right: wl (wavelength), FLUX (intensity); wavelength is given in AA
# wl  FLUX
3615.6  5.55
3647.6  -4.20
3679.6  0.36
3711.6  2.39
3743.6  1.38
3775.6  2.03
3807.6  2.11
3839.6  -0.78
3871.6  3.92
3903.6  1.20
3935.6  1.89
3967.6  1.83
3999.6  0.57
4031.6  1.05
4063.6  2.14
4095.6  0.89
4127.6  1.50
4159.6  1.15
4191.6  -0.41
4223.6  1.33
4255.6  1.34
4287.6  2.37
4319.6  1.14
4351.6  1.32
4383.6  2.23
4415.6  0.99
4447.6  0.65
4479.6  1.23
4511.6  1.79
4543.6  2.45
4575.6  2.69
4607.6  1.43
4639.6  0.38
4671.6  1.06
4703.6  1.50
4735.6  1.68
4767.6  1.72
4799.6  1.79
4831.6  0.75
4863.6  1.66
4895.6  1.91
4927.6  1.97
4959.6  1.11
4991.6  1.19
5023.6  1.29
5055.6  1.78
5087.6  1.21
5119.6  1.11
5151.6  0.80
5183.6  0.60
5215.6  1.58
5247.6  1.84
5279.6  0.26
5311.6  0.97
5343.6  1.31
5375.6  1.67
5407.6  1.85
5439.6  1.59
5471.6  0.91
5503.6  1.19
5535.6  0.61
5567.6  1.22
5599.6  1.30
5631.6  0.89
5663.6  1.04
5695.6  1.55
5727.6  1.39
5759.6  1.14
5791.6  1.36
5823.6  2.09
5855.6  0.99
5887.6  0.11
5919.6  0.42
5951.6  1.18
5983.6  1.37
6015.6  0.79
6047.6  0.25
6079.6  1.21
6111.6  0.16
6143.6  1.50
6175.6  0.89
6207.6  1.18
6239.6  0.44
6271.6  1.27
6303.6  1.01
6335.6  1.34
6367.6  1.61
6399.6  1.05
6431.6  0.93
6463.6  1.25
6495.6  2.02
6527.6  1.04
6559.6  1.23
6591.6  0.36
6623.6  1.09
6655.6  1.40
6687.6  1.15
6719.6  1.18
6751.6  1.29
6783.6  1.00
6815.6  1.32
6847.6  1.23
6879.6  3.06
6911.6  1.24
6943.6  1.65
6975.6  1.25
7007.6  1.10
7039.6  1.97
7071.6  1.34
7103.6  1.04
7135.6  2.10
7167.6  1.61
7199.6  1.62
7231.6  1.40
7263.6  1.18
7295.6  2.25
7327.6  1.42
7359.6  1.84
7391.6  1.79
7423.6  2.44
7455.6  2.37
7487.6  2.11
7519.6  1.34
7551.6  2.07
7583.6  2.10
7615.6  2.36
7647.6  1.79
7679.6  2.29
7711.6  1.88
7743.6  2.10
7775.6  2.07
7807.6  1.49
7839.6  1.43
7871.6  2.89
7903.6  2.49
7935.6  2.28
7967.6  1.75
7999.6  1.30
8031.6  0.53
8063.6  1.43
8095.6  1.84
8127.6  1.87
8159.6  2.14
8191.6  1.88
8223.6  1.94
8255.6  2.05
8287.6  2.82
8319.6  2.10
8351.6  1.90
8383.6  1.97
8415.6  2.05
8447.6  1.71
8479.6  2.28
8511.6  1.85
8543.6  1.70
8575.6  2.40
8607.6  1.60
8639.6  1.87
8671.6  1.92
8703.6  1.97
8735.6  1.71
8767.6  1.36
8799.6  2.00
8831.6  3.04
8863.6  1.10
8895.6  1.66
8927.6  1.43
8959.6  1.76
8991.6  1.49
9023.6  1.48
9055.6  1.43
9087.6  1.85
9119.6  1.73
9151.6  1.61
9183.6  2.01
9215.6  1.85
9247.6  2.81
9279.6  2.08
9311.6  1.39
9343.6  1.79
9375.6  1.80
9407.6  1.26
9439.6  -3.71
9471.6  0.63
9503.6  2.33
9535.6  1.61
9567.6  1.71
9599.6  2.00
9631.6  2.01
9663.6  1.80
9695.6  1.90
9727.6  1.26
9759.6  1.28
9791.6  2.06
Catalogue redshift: 0.846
